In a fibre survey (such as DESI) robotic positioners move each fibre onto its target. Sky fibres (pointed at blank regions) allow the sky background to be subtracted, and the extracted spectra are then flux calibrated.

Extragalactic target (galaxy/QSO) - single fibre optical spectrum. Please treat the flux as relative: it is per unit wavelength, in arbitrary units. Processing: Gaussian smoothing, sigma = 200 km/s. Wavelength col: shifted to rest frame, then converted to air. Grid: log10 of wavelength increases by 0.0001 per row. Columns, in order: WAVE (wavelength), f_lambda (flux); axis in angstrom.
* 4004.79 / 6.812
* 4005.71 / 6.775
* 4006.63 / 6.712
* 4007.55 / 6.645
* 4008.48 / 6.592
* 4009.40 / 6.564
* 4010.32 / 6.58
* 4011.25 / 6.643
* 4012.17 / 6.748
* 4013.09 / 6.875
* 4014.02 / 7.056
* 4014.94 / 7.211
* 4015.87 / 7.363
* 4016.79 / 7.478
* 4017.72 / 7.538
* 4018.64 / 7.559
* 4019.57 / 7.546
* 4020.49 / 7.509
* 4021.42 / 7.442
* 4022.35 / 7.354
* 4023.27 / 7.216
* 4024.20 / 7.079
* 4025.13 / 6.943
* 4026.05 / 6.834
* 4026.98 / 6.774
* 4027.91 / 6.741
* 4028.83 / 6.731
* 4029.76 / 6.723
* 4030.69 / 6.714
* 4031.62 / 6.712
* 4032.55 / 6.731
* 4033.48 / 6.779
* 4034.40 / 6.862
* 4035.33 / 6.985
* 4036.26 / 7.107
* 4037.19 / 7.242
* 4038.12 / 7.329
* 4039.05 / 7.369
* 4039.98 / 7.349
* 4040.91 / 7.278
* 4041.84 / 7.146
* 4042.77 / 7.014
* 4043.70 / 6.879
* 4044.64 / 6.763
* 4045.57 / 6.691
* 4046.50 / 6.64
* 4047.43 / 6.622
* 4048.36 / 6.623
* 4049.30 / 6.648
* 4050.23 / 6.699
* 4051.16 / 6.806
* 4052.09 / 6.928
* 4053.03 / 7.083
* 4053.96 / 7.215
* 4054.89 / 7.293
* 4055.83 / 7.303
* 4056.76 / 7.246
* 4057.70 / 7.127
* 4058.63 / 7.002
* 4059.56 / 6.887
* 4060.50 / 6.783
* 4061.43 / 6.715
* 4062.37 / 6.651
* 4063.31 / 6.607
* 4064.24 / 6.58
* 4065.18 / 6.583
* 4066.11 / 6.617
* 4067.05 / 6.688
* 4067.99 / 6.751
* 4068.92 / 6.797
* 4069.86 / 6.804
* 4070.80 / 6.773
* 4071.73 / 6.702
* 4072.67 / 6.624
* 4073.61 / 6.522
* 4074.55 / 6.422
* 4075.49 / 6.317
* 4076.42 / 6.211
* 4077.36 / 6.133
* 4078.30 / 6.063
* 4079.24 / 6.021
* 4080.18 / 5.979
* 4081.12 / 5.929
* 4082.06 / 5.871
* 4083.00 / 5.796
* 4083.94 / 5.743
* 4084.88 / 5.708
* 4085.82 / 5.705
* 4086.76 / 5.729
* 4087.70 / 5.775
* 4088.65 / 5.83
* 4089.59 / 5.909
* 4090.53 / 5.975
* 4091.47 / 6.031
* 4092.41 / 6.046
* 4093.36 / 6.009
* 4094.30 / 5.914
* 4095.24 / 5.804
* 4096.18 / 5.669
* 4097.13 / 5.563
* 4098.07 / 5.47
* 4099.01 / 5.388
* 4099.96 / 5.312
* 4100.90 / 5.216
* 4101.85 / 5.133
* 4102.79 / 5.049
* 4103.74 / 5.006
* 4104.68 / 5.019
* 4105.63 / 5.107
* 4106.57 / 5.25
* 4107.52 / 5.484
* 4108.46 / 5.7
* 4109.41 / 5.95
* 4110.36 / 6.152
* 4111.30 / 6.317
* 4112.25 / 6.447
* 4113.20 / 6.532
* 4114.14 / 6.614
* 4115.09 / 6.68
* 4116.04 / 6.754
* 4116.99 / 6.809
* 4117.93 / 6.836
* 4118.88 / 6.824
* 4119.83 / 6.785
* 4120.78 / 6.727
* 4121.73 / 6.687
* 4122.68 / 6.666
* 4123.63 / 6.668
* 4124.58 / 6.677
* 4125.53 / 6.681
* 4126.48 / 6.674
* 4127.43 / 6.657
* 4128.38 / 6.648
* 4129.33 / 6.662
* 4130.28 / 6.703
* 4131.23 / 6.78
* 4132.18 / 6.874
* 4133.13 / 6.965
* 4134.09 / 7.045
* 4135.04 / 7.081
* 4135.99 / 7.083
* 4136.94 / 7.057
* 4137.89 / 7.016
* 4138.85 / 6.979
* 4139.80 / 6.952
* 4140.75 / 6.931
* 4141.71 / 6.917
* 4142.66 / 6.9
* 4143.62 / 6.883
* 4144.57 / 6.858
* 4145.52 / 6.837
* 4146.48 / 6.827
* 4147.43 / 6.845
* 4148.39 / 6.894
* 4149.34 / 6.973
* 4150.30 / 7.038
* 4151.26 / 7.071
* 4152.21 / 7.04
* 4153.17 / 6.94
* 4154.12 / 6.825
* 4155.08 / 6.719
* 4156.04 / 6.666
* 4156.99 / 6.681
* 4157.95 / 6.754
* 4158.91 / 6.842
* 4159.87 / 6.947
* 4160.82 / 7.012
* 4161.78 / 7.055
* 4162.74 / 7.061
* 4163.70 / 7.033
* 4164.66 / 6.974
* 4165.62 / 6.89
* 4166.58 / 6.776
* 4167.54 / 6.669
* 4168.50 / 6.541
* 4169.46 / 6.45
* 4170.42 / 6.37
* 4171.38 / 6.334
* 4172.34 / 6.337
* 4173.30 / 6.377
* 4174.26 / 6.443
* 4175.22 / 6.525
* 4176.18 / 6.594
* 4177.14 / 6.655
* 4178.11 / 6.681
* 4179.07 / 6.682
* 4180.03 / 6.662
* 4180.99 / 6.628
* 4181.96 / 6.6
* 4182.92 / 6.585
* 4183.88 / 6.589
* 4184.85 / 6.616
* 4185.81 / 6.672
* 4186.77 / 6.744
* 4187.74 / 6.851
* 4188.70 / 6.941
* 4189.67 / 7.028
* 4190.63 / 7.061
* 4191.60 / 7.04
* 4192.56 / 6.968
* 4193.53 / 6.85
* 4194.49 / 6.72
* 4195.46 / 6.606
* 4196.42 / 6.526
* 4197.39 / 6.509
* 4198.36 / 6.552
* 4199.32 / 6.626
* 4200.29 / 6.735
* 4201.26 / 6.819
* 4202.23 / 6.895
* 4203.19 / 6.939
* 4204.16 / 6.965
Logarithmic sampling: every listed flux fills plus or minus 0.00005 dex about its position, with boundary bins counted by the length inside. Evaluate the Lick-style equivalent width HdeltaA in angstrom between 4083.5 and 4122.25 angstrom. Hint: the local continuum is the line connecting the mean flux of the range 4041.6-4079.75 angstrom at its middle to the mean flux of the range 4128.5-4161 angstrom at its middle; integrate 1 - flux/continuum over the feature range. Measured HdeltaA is 5.08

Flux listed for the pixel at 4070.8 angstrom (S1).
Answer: 6.773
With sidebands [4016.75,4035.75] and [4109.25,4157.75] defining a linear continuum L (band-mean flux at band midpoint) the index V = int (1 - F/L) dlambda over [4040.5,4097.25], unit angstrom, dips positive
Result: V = 3.9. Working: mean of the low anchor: 7.05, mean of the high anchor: 6.79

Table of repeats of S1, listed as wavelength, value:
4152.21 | 7.04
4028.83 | 6.731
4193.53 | 6.85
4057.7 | 7.127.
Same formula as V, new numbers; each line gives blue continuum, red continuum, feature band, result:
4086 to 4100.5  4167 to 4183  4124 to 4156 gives -3.47 angstrom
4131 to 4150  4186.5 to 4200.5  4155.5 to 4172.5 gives 0.29 angstrom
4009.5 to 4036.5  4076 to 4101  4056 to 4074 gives -1.51 angstrom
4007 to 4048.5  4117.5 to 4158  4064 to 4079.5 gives 0.94 angstrom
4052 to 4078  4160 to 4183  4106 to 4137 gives 0.60 angstrom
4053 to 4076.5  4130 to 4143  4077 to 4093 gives 2.20 angstrom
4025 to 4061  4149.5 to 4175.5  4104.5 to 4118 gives 1.43 angstrom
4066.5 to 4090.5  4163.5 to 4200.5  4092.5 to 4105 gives 1.65 angstrom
